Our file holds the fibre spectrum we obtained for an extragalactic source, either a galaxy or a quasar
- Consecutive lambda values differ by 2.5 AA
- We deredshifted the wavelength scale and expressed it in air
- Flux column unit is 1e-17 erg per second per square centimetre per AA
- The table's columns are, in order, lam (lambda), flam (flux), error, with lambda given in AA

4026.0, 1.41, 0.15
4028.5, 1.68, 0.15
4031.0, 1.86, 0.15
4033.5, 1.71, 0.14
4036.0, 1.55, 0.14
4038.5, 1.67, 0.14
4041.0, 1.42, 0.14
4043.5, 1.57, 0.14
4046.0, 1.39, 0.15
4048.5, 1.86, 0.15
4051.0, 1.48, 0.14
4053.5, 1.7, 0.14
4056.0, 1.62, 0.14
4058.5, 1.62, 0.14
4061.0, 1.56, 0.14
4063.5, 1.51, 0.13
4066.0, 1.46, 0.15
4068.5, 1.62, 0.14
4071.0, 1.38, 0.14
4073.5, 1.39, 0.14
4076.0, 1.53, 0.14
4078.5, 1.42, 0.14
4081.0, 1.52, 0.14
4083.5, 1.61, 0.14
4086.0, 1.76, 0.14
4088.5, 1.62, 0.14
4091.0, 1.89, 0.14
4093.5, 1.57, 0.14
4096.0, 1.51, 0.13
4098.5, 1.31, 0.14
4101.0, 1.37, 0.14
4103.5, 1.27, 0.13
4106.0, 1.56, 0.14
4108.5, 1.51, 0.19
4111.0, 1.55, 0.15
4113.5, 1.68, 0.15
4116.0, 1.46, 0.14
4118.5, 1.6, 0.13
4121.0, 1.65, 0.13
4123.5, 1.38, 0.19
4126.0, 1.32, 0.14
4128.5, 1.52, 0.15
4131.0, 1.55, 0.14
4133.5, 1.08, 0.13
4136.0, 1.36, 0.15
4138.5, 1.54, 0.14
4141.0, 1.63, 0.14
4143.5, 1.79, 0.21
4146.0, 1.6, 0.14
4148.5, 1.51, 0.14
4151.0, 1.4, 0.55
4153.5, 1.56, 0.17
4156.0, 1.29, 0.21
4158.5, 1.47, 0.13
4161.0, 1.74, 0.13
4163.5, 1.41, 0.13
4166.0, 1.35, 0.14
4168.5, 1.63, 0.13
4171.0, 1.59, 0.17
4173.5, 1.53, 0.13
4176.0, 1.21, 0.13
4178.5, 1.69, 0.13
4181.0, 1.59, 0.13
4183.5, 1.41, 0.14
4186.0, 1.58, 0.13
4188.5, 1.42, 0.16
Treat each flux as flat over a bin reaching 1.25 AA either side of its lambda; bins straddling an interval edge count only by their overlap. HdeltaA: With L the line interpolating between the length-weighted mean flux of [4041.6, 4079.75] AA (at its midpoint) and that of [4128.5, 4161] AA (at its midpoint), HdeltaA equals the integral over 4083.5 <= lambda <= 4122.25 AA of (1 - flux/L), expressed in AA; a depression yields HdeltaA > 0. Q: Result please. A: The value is -1.0 AA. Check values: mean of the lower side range 1.54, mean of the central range 1.56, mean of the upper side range 1.49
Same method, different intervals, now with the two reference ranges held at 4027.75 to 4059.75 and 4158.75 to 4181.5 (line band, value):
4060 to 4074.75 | 1.1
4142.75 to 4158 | 0.2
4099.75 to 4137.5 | 2.6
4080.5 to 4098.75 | -0.3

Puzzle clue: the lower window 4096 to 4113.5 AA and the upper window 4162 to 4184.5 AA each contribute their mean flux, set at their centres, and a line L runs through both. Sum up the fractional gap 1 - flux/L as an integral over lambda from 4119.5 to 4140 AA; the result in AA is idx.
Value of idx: 0.5 AA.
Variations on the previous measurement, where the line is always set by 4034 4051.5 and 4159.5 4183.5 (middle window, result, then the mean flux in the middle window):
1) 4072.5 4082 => 0.6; 1.47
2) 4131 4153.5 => 0.5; 1.5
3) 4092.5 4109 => 1.2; 1.44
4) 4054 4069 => 0.0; 1.57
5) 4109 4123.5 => -0.2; 1.57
